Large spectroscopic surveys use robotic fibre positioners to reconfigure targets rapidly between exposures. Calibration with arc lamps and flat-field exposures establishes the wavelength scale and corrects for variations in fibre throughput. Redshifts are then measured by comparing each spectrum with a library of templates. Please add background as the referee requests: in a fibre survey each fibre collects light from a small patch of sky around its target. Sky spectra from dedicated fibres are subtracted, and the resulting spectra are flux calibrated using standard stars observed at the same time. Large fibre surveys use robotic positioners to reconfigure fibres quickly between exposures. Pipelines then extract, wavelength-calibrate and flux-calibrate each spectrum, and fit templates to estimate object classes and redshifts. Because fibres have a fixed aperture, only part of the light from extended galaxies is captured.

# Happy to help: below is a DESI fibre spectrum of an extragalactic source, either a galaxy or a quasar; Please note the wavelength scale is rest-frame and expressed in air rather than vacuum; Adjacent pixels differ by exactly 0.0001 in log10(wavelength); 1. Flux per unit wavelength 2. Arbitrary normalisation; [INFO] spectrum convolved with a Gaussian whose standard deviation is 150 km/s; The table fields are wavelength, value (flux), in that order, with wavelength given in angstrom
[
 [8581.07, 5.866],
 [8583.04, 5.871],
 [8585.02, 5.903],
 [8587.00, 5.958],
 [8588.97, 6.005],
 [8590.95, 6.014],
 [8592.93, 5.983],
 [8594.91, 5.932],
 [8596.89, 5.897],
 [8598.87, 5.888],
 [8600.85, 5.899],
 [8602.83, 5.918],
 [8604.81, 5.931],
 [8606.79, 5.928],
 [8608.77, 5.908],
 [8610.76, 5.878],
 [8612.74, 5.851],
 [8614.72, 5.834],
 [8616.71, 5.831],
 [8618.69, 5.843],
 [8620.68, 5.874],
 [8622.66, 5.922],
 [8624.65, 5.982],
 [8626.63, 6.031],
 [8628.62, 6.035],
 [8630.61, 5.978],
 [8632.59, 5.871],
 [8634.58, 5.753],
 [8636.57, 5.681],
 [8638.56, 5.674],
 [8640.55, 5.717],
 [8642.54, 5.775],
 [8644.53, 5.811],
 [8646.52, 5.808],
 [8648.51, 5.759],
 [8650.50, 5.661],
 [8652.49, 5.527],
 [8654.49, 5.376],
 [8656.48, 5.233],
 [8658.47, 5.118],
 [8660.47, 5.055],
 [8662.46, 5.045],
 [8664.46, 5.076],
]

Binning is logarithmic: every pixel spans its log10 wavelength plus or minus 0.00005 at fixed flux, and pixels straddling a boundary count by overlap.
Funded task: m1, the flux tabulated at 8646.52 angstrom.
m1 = 5.808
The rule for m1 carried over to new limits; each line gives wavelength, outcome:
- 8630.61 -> 5.978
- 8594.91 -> 5.932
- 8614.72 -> 5.834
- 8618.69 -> 5.843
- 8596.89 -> 5.897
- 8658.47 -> 5.118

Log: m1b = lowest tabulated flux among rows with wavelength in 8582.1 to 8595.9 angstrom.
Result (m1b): 5.871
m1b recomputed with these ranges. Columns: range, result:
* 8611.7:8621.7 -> 5.831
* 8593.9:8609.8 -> 5.888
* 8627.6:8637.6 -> 5.681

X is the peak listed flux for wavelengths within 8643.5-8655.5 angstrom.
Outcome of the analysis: 5.811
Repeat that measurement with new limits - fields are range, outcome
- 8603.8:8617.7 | 5.931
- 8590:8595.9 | 6.014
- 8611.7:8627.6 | 6.031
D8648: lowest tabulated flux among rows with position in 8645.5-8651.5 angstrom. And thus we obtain 5.661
